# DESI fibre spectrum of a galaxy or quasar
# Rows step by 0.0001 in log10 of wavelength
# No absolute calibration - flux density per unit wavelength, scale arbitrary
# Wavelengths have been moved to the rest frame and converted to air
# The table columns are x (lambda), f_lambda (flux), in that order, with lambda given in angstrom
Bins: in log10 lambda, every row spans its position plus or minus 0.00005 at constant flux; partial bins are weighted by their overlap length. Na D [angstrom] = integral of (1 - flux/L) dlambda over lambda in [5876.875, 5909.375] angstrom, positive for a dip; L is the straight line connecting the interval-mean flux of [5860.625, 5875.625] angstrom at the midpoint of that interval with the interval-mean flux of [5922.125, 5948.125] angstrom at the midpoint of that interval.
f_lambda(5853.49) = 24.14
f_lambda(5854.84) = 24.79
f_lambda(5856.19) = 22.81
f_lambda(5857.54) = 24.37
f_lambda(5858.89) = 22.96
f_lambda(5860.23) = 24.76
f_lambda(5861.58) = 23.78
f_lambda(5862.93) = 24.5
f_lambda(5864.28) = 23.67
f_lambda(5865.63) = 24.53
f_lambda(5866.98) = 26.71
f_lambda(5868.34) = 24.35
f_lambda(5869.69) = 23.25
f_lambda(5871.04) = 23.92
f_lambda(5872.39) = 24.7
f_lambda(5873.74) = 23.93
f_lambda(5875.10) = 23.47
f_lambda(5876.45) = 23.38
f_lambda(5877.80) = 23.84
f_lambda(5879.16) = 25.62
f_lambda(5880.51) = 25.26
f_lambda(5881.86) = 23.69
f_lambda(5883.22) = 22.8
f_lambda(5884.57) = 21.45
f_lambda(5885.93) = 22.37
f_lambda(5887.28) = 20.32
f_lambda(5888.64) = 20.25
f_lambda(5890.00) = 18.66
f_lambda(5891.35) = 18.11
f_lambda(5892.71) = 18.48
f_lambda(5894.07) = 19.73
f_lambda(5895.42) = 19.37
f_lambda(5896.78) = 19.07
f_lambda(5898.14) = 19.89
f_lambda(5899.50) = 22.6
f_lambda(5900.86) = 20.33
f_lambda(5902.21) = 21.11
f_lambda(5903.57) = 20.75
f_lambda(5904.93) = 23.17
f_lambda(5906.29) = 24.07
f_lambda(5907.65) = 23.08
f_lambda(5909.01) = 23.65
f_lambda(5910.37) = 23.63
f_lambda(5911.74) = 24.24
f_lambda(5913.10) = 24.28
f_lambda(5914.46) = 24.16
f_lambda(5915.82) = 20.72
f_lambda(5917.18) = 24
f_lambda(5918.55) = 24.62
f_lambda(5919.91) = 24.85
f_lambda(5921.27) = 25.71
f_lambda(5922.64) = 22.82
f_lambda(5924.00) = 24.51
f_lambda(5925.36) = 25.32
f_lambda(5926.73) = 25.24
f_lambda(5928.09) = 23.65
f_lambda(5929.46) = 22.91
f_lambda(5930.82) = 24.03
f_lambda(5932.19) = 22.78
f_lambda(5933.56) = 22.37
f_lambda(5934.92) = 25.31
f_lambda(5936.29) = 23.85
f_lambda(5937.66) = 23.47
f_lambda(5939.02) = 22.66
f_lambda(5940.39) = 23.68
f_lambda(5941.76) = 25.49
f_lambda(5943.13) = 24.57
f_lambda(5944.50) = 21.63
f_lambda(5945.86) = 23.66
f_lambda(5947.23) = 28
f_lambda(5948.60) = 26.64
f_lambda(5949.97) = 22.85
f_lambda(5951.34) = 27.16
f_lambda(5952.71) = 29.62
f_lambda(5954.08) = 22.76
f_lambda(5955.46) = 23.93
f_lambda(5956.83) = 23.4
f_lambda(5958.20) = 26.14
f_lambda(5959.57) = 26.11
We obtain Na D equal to 3.51 angstrom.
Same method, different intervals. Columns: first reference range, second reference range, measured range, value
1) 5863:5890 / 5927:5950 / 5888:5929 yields 2.4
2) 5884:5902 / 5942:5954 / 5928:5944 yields 0.3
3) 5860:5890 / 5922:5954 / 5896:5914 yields 1.2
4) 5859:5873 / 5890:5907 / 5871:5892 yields 0.0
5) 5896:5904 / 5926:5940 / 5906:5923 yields -1.5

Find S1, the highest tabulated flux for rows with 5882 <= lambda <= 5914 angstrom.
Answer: 24.28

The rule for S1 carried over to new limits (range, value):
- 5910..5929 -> 25.71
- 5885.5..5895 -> 22.37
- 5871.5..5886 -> 25.62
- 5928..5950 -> 28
